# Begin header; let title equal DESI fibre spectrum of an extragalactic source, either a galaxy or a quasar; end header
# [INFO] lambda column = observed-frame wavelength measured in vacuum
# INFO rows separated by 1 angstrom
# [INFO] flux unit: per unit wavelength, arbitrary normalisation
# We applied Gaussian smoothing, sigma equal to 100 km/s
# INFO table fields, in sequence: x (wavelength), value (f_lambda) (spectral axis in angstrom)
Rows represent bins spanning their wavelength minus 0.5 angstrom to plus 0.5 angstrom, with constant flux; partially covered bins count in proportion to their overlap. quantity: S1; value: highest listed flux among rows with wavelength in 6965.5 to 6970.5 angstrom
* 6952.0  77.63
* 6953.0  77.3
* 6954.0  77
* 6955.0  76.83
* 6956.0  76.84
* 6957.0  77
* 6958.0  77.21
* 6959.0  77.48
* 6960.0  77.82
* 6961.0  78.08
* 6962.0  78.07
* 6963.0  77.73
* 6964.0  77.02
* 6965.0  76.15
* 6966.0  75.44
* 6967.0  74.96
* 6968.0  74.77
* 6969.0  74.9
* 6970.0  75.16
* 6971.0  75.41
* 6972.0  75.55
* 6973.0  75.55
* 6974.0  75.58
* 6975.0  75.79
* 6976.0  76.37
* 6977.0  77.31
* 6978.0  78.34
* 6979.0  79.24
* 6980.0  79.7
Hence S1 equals 75.44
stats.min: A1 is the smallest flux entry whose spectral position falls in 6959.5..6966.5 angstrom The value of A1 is 75.44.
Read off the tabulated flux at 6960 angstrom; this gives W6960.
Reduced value 77.82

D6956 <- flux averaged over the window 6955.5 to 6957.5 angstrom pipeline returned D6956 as 76.9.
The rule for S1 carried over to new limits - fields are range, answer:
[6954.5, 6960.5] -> 77.82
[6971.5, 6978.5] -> 78.34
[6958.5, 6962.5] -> 78.08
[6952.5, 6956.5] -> 77.3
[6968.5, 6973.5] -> 75.55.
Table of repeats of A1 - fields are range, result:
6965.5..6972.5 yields 74.77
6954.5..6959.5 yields 76.83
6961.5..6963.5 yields 77.73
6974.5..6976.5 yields 75.79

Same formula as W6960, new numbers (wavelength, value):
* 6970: 75.16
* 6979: 79.24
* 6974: 75.58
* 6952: 77.63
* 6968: 74.77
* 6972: 75.55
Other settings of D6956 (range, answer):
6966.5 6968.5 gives 74.9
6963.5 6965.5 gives 76.6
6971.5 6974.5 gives 75.6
